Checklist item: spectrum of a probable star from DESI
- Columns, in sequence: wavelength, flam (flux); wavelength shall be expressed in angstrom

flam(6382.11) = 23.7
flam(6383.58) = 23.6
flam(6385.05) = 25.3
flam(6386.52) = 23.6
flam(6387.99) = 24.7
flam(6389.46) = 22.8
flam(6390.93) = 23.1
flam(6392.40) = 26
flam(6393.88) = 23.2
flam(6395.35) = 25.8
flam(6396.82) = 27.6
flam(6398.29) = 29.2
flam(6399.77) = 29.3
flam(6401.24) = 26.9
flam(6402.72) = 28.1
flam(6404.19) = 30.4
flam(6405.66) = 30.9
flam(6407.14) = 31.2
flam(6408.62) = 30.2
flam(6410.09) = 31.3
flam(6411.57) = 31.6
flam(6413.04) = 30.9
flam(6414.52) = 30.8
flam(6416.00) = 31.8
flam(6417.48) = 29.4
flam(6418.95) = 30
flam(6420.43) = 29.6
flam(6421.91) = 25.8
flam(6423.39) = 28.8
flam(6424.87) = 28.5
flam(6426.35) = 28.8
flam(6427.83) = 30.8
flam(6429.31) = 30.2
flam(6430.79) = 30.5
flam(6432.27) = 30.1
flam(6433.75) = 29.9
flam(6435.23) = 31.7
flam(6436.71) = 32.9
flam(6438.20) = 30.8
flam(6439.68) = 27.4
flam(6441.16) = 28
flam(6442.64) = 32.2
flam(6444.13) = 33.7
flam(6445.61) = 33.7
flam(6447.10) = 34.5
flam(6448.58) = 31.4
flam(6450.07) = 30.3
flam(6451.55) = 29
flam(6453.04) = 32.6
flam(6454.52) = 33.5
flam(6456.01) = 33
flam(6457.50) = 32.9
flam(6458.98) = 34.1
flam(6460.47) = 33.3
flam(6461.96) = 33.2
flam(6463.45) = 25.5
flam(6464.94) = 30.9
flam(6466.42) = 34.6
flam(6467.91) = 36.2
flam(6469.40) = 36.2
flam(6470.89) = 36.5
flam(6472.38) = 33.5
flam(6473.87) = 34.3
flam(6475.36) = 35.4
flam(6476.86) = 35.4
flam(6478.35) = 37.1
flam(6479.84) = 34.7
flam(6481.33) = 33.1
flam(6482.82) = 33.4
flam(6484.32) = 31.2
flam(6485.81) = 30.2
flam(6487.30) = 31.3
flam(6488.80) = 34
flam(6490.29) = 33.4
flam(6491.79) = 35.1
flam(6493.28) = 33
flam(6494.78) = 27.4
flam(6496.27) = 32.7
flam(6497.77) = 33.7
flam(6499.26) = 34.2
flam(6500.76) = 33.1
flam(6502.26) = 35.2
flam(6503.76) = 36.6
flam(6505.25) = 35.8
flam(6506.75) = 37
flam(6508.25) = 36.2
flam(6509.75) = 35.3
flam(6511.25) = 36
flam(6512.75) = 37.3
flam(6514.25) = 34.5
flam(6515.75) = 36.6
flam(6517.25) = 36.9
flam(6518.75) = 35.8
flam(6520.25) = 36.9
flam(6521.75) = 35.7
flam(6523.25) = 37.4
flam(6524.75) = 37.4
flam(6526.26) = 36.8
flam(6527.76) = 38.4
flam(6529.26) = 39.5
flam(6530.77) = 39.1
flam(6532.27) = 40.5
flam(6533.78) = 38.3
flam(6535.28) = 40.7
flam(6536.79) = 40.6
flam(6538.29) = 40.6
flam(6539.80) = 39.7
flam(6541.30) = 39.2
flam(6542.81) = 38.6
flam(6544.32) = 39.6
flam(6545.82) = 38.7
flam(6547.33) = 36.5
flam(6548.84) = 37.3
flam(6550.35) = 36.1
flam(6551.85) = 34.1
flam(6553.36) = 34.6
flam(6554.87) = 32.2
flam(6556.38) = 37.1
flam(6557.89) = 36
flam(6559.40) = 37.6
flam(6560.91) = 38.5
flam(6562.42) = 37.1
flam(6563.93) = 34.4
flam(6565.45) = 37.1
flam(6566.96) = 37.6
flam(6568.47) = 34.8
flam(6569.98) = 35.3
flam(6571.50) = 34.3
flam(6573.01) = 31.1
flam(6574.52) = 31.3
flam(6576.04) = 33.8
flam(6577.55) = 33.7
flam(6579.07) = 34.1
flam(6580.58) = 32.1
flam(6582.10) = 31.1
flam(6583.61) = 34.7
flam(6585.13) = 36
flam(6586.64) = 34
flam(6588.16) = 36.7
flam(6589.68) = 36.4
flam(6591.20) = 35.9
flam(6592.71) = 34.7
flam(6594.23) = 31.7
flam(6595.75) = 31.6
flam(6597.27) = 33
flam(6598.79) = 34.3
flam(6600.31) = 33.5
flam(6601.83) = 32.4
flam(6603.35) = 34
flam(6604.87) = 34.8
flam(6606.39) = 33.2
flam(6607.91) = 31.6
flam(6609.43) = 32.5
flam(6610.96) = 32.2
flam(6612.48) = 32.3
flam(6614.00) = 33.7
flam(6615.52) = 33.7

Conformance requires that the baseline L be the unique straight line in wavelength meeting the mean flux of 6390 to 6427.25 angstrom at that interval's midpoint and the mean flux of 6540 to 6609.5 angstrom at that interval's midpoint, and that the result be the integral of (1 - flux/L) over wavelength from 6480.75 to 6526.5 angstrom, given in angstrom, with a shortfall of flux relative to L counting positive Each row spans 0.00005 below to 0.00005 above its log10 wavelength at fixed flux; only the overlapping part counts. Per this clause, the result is -3.2 angstrom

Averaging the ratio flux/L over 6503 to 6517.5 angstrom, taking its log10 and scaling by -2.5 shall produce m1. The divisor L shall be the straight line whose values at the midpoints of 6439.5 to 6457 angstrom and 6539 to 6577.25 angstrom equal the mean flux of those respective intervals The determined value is -0.06 mag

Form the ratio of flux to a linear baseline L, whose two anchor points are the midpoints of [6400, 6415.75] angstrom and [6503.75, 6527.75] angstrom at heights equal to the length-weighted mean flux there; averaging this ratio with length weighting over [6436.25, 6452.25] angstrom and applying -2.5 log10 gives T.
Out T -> 0.04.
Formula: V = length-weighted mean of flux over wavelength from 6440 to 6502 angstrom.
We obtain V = 32.9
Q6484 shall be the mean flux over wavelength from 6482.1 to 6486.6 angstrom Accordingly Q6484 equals 31.6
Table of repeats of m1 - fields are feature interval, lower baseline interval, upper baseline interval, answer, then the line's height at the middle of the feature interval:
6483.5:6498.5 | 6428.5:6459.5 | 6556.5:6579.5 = 0.02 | 32.9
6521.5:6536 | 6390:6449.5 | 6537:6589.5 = -0.12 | 34.3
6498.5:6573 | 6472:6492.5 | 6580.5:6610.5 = -0.10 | 33.7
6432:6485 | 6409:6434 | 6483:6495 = -0.05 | 31.2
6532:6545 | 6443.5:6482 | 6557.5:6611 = -0.17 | 33.9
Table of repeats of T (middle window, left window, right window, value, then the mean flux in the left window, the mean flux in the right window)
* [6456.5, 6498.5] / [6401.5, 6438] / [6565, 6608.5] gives -0.062 mag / 30.1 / 33.9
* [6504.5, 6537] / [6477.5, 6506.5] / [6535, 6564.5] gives -0.056 mag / 33.5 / 37.4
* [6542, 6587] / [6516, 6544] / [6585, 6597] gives 0.027 mag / 38.4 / 34.5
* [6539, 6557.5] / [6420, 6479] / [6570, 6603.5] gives -0.117 mag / 31.9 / 33.7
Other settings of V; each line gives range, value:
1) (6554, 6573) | 35.8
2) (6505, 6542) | 37.7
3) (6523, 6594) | 36.4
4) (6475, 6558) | 36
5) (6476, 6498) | 33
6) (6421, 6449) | 30.5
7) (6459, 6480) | 34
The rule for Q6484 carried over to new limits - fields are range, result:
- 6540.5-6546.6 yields 39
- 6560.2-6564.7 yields 36.6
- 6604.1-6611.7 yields 32.8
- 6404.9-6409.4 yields 30.8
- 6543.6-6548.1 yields 38.3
